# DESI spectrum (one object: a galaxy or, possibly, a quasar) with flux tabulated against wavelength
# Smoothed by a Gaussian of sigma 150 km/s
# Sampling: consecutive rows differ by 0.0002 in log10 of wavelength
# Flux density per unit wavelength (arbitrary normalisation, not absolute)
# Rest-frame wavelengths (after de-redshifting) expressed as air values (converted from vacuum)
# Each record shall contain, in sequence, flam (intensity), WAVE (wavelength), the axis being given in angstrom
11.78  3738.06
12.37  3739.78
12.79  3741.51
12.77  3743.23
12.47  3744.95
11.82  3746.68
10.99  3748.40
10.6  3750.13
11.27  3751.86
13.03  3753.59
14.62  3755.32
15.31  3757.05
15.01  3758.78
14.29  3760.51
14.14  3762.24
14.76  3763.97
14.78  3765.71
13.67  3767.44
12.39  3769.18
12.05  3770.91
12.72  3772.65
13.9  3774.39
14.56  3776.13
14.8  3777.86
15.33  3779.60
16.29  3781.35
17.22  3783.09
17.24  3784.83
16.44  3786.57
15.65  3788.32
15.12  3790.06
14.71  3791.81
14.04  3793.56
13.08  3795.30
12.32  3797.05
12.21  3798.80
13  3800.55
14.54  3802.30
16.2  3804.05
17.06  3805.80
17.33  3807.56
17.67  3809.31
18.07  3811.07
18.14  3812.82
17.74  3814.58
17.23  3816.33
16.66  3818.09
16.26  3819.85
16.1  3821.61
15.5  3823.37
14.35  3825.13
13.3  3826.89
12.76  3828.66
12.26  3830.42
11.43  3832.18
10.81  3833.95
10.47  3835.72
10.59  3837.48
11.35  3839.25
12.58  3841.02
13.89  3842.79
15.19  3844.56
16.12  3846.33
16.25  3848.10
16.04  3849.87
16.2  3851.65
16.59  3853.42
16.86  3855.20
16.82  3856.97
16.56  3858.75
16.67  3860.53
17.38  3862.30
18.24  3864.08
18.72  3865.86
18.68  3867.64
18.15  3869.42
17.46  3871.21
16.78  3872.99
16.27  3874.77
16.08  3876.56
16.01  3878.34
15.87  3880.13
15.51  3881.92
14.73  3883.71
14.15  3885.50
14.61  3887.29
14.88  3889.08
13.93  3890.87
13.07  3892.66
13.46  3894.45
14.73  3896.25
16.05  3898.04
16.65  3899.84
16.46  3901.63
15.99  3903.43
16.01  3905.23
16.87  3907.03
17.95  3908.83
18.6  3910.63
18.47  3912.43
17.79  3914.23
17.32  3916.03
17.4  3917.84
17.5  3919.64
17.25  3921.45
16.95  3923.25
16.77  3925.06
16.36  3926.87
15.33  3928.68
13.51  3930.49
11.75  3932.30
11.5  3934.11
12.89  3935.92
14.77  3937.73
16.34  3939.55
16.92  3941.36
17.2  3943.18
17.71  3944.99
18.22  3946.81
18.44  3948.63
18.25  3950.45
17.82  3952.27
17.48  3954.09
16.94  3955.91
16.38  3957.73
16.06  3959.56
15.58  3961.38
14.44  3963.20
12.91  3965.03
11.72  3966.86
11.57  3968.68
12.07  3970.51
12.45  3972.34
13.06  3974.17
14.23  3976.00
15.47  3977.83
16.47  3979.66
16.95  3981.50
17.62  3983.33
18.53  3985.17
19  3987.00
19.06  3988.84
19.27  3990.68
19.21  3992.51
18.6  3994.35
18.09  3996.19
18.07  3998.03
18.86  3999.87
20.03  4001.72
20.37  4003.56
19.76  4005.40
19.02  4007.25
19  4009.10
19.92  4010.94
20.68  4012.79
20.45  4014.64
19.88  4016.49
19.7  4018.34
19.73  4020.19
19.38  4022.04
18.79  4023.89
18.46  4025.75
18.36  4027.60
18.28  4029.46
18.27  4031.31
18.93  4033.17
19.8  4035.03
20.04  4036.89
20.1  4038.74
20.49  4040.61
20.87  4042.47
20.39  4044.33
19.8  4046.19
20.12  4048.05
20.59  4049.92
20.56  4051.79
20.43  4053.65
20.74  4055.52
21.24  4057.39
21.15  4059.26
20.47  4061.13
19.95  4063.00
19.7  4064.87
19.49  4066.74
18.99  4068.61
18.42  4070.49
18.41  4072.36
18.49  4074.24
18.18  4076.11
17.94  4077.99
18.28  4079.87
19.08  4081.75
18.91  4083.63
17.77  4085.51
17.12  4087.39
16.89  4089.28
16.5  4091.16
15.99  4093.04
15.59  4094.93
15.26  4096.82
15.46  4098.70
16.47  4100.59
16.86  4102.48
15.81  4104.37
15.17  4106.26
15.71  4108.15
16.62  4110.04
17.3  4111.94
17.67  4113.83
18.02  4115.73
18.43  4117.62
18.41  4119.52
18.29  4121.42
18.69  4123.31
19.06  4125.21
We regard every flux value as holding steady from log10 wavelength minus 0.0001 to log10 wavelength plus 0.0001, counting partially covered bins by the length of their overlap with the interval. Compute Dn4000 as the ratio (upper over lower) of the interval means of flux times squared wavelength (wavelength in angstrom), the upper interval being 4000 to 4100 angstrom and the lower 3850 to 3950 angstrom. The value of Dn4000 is 1.27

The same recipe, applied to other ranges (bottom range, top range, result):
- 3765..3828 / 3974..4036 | 1.36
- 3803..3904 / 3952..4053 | 1.25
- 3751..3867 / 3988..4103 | 1.43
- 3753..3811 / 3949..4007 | 1.25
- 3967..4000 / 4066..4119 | 1.11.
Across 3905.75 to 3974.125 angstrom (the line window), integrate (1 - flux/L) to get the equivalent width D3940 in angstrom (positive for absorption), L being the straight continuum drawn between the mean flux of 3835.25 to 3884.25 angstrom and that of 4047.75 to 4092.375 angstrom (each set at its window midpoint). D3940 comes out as 4.9 angstrom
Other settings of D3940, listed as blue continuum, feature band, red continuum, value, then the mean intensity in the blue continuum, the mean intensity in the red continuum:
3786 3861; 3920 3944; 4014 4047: 2.9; 14.9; 19.5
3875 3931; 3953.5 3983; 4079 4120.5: 3.1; 16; 17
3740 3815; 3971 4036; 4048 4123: -4.5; 14.4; 18.1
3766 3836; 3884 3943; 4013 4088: 4.2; 14.8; 19.5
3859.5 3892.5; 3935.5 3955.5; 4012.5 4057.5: 0.9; 16.3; 19.8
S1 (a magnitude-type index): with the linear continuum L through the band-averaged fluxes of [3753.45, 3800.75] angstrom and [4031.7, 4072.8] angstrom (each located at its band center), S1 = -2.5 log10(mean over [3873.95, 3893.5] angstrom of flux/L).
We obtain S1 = 0.11 mag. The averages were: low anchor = 14.4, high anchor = 20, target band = 15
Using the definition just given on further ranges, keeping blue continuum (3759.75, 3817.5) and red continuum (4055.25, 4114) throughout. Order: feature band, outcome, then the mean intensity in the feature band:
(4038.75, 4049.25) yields -0.16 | 20.3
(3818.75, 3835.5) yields 0.14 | 13.5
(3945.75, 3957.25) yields -0.07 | 17.8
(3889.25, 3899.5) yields 0.12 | 14.4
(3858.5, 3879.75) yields -0.09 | 17.2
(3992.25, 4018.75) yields -0.14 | 19.4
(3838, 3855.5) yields 0.05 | 15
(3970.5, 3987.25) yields 0.08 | 15.6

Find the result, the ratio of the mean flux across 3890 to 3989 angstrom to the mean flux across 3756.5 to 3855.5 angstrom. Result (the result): 1.08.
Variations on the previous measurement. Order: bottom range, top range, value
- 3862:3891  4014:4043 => 1.19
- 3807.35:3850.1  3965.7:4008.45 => 1.15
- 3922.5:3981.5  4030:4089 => 1.28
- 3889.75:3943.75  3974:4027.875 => 1.17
